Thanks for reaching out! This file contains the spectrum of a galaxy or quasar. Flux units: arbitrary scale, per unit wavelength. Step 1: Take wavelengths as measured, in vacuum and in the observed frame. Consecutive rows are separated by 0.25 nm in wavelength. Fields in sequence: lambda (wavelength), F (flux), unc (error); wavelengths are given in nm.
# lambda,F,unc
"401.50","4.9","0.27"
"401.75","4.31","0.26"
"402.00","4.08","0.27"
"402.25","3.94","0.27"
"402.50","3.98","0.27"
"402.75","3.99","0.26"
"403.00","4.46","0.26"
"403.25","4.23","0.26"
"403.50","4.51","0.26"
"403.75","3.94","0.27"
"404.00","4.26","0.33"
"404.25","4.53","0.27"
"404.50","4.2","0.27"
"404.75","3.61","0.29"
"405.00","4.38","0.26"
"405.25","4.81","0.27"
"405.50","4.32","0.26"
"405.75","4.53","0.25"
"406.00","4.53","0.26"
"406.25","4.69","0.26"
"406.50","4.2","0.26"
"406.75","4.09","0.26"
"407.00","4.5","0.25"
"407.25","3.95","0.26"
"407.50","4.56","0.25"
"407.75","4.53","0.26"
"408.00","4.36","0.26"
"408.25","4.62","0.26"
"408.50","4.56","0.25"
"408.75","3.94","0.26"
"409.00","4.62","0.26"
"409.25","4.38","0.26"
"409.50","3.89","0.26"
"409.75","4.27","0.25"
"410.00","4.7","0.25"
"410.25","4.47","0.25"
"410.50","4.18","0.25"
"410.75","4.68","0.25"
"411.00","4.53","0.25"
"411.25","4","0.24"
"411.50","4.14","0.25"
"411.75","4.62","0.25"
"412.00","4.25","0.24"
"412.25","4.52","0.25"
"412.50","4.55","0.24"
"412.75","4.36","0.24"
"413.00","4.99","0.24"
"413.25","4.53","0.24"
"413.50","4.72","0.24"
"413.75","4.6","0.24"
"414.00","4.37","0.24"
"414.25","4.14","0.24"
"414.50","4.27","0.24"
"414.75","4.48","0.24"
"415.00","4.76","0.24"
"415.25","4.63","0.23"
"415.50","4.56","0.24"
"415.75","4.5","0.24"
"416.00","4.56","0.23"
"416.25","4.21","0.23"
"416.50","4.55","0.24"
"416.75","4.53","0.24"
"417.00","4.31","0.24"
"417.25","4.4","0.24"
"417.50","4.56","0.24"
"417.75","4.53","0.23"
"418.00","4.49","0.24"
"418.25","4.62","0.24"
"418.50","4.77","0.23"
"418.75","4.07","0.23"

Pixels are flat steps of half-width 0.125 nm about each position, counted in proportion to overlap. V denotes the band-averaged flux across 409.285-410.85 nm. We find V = 4.36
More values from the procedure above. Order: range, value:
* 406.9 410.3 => 4.38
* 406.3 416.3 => 4.42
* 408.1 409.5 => 4.38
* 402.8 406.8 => 4.33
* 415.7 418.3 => 4.47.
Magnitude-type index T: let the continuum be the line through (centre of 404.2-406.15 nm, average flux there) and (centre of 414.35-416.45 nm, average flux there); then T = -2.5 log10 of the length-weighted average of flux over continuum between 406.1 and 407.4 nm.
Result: 0.02 mag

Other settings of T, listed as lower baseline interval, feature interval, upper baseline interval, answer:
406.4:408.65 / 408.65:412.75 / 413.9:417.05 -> 0.01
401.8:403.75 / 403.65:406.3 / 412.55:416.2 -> -0.03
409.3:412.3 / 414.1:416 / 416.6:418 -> -0.01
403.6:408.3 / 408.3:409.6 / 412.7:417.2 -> 0.02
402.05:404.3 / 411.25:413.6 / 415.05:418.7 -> -0.02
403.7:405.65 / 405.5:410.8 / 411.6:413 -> 0.00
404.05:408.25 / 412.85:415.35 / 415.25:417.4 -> -0.02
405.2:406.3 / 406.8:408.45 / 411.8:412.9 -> 0.03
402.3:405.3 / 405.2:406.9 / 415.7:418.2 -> -0.04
